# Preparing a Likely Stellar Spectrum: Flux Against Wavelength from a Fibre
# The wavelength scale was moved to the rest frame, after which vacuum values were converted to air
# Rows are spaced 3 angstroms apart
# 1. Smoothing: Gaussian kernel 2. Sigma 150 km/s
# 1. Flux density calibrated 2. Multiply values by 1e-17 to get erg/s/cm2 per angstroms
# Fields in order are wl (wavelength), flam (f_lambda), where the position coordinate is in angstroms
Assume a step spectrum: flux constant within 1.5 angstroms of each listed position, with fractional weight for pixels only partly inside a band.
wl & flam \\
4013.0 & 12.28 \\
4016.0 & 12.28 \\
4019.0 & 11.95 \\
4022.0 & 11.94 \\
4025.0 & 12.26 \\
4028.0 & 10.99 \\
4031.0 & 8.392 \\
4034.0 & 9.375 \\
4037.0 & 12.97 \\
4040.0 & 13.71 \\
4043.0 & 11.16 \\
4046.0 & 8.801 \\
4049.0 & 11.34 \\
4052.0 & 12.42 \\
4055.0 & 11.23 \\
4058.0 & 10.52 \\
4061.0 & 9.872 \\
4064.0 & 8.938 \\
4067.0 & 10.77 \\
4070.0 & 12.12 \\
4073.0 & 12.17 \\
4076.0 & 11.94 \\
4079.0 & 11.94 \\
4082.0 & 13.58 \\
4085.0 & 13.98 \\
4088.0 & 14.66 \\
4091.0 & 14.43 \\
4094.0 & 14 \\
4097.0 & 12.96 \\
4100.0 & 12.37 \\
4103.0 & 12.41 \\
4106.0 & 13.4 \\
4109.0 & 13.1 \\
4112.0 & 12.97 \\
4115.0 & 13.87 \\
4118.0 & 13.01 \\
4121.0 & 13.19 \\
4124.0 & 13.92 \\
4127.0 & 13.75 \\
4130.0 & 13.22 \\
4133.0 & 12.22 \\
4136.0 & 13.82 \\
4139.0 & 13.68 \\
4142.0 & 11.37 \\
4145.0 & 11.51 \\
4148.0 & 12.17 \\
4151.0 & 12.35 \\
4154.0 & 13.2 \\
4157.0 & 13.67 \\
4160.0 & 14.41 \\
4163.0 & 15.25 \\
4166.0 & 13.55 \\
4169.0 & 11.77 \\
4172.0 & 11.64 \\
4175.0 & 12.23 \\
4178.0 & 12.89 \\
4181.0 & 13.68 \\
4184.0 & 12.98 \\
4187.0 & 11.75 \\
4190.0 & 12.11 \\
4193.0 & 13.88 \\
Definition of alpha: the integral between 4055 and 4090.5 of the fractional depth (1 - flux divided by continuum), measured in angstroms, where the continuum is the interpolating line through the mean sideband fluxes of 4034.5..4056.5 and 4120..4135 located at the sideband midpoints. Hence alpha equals 0.7 angstroms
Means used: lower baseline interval 11.6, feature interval 11.9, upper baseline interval 13.3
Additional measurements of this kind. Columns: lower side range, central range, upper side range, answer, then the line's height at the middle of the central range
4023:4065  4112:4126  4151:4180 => -1.3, 12.3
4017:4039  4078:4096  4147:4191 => -2.8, 11.9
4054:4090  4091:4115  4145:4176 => -1.8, 12.2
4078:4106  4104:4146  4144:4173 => 0.4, 13.2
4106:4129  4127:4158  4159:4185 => 1.2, 13.3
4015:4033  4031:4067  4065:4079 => 2.0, 11.5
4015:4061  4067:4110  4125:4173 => -3.4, 12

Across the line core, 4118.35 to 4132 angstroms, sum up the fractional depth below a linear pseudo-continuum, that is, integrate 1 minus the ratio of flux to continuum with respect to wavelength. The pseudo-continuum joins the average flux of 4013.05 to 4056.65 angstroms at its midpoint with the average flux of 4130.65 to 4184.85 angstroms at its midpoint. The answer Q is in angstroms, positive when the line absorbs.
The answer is -1.0 angstroms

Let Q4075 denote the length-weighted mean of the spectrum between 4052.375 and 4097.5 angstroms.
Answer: 12.2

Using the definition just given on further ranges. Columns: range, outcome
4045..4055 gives 11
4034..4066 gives 11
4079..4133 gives 13.4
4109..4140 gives 13.3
